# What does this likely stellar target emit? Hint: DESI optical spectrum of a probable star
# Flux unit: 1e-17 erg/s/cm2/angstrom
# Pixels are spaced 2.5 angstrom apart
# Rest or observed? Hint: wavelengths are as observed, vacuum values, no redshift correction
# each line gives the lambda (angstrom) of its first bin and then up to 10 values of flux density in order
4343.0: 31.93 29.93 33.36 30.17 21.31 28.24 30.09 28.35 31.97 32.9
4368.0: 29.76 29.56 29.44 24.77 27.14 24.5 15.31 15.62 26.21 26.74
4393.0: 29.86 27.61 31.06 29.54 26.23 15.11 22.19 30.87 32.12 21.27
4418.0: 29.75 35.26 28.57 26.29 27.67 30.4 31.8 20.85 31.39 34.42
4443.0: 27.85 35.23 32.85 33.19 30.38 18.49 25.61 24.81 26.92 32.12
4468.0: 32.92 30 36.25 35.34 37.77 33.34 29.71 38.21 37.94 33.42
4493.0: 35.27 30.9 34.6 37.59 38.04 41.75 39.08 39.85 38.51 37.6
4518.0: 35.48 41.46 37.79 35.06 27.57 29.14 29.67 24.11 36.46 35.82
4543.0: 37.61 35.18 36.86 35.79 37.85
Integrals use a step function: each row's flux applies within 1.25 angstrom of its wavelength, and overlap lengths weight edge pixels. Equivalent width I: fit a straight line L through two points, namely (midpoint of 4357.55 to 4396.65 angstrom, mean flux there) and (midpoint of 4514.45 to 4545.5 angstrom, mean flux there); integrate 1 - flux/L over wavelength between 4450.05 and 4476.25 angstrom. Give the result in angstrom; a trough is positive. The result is 1.2 angstrom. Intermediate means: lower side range 26.8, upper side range 34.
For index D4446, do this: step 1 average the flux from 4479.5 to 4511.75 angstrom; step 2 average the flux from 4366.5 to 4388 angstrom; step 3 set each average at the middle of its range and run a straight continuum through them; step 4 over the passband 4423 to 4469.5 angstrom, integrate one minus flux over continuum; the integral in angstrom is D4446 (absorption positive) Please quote 3.37 angstrom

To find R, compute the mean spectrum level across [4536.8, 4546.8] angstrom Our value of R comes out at 36.3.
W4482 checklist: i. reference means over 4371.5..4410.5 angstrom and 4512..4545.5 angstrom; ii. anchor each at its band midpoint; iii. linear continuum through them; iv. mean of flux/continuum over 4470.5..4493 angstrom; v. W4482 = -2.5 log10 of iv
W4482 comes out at -0.13 mag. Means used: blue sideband 25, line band 35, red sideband 34.3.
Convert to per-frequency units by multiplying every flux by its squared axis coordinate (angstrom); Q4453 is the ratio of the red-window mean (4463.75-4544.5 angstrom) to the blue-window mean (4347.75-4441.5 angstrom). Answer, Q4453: 1.3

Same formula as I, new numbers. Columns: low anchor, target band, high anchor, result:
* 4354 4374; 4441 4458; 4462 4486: 1.5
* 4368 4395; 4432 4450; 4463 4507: 0.0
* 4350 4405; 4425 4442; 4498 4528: 1.3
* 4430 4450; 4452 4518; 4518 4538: -4.2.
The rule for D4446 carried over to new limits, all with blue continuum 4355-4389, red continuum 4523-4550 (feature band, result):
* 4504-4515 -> -2.6 angstrom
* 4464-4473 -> -0.5 angstrom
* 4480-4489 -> -1.1 angstrom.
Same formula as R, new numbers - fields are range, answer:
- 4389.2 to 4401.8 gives 28.9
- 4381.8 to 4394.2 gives 22.7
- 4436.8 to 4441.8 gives 32.9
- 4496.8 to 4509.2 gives 38.2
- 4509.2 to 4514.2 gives 39.2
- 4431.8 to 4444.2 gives 29.3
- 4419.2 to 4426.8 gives 30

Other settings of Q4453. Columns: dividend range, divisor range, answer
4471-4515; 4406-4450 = 1.28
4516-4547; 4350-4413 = 1.36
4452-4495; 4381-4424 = 1.26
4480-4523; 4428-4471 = 1.28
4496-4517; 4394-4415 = 1.49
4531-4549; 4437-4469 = 1.17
